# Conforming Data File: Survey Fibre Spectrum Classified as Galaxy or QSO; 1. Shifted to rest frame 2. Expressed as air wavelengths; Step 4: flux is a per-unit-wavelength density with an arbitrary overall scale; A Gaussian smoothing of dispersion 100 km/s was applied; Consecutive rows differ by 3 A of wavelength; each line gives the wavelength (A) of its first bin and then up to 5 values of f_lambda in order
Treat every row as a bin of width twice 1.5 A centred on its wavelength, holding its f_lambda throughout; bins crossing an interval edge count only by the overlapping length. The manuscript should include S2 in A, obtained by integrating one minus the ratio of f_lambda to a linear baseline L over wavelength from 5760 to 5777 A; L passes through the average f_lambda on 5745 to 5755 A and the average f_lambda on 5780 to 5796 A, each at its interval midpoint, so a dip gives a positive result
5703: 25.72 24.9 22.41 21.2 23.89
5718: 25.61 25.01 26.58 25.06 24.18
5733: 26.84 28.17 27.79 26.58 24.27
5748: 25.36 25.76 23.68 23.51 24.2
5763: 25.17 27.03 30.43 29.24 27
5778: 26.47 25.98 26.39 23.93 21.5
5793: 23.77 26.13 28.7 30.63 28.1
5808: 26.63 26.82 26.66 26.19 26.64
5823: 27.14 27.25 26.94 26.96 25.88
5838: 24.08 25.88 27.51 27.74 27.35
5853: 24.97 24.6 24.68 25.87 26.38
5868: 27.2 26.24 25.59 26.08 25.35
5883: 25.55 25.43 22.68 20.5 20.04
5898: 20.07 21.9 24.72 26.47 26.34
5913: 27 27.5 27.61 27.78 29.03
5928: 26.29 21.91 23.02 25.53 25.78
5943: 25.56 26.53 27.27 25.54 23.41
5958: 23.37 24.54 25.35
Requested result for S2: -1.9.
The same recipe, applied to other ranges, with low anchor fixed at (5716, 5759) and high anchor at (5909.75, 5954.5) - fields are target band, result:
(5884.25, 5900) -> 2.5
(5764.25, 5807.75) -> -1.8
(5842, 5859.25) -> -0.2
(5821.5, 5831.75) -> -0.5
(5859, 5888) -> 0.1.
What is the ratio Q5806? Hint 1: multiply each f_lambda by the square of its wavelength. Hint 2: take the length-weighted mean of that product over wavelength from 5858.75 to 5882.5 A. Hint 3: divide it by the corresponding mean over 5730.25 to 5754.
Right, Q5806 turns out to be 1.04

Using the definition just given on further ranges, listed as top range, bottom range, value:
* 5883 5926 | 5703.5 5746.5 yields 1.05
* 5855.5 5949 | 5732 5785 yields 1.00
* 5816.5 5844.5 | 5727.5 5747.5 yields 1.04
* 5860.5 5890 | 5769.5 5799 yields 1.02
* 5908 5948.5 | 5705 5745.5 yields 1.11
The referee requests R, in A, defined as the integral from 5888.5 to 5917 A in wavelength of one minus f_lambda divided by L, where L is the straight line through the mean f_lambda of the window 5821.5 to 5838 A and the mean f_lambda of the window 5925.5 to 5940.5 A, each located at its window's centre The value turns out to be 1.76 A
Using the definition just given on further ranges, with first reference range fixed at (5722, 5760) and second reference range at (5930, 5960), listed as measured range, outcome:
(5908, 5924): -1.50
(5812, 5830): -1.07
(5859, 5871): -0.52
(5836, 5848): -0.48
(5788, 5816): -1.26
